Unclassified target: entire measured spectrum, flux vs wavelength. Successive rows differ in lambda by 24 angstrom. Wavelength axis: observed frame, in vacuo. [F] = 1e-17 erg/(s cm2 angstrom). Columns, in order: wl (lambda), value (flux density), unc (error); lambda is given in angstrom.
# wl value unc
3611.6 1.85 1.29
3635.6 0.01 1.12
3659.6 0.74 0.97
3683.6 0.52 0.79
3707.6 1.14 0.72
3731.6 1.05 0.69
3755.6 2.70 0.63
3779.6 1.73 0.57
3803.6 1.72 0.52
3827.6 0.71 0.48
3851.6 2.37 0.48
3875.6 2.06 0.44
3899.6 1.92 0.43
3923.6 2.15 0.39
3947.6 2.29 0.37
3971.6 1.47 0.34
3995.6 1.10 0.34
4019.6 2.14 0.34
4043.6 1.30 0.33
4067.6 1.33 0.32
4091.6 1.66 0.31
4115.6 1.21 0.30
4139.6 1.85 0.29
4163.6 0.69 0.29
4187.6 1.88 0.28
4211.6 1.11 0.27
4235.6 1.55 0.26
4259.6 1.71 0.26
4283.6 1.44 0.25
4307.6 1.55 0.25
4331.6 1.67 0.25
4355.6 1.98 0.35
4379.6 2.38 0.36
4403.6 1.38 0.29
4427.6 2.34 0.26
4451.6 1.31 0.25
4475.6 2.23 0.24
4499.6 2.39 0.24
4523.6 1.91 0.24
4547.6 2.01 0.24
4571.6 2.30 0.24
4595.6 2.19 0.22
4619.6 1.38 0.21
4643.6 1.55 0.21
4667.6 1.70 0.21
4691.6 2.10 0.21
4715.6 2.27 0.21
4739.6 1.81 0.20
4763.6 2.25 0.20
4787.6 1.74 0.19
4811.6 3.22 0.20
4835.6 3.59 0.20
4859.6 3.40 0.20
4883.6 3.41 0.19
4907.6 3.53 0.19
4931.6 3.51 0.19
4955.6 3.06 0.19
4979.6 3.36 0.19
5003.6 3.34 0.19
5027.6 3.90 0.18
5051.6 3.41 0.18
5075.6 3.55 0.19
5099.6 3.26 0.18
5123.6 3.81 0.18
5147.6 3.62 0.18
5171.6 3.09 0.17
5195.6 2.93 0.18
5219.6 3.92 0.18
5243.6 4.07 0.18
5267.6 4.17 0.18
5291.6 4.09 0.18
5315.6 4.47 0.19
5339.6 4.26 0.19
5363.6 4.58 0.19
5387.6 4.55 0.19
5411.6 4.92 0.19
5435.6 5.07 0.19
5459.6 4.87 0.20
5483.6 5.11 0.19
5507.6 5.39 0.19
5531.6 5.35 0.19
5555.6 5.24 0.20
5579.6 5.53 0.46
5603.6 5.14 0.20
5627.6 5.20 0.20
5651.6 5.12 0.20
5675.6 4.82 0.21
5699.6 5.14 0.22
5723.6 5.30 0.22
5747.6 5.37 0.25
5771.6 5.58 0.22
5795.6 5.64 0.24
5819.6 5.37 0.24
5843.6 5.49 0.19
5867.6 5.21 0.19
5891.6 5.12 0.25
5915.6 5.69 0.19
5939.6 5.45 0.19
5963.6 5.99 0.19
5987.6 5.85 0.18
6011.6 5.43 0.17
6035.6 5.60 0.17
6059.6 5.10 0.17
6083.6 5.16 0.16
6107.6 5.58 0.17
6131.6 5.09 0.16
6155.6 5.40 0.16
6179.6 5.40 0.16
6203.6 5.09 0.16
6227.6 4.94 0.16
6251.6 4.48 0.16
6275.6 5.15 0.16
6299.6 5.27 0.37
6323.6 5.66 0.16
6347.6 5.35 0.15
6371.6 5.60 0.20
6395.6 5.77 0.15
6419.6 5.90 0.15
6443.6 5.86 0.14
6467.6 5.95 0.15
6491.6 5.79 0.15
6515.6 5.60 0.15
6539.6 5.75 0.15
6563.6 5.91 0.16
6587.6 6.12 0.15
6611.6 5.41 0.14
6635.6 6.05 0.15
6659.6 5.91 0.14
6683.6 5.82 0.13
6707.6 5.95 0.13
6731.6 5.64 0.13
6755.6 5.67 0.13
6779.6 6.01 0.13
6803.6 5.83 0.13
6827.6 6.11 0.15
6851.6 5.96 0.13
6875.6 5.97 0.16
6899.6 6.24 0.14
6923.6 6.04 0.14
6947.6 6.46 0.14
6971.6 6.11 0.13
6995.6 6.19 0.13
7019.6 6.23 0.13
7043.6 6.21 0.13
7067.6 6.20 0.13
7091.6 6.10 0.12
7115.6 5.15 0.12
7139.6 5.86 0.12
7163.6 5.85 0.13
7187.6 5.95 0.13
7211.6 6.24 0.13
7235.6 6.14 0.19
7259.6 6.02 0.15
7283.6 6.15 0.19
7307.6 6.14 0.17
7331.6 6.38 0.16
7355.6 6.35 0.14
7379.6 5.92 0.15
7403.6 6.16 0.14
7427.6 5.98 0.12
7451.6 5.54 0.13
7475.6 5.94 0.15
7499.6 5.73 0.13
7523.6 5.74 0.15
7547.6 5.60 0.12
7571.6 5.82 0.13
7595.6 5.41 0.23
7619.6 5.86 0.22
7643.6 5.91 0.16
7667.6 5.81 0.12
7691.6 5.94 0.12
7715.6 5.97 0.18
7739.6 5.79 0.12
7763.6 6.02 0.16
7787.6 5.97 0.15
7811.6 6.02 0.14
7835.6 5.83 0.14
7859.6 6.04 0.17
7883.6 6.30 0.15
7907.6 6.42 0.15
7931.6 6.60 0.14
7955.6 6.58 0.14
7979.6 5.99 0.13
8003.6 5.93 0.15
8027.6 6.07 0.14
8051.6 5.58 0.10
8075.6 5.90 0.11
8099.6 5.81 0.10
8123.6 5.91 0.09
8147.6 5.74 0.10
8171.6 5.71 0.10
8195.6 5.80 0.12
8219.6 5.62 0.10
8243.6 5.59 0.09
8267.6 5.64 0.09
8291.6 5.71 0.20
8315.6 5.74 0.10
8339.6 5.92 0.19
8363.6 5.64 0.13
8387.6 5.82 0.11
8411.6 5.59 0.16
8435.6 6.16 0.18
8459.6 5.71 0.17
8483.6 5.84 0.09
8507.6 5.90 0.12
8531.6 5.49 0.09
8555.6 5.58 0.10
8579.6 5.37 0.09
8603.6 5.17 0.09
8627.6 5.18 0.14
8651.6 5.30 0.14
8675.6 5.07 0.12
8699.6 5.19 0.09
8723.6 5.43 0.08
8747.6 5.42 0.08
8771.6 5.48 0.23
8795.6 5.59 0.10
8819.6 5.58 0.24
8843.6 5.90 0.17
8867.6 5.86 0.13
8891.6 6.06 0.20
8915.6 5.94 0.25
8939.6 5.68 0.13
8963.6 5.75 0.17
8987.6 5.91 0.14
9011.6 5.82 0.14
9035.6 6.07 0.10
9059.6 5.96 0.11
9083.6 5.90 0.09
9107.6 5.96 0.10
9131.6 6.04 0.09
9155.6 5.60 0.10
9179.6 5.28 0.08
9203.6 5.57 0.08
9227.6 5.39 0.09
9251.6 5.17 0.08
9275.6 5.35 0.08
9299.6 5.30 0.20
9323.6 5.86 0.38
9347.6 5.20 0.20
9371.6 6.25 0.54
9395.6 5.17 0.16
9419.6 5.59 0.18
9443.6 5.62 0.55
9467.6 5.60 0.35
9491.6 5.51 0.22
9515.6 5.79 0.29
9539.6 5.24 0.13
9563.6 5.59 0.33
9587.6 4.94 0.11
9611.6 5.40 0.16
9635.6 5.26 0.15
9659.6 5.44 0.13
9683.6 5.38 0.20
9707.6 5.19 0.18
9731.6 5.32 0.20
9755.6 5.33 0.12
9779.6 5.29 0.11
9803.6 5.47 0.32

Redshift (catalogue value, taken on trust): 0.21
